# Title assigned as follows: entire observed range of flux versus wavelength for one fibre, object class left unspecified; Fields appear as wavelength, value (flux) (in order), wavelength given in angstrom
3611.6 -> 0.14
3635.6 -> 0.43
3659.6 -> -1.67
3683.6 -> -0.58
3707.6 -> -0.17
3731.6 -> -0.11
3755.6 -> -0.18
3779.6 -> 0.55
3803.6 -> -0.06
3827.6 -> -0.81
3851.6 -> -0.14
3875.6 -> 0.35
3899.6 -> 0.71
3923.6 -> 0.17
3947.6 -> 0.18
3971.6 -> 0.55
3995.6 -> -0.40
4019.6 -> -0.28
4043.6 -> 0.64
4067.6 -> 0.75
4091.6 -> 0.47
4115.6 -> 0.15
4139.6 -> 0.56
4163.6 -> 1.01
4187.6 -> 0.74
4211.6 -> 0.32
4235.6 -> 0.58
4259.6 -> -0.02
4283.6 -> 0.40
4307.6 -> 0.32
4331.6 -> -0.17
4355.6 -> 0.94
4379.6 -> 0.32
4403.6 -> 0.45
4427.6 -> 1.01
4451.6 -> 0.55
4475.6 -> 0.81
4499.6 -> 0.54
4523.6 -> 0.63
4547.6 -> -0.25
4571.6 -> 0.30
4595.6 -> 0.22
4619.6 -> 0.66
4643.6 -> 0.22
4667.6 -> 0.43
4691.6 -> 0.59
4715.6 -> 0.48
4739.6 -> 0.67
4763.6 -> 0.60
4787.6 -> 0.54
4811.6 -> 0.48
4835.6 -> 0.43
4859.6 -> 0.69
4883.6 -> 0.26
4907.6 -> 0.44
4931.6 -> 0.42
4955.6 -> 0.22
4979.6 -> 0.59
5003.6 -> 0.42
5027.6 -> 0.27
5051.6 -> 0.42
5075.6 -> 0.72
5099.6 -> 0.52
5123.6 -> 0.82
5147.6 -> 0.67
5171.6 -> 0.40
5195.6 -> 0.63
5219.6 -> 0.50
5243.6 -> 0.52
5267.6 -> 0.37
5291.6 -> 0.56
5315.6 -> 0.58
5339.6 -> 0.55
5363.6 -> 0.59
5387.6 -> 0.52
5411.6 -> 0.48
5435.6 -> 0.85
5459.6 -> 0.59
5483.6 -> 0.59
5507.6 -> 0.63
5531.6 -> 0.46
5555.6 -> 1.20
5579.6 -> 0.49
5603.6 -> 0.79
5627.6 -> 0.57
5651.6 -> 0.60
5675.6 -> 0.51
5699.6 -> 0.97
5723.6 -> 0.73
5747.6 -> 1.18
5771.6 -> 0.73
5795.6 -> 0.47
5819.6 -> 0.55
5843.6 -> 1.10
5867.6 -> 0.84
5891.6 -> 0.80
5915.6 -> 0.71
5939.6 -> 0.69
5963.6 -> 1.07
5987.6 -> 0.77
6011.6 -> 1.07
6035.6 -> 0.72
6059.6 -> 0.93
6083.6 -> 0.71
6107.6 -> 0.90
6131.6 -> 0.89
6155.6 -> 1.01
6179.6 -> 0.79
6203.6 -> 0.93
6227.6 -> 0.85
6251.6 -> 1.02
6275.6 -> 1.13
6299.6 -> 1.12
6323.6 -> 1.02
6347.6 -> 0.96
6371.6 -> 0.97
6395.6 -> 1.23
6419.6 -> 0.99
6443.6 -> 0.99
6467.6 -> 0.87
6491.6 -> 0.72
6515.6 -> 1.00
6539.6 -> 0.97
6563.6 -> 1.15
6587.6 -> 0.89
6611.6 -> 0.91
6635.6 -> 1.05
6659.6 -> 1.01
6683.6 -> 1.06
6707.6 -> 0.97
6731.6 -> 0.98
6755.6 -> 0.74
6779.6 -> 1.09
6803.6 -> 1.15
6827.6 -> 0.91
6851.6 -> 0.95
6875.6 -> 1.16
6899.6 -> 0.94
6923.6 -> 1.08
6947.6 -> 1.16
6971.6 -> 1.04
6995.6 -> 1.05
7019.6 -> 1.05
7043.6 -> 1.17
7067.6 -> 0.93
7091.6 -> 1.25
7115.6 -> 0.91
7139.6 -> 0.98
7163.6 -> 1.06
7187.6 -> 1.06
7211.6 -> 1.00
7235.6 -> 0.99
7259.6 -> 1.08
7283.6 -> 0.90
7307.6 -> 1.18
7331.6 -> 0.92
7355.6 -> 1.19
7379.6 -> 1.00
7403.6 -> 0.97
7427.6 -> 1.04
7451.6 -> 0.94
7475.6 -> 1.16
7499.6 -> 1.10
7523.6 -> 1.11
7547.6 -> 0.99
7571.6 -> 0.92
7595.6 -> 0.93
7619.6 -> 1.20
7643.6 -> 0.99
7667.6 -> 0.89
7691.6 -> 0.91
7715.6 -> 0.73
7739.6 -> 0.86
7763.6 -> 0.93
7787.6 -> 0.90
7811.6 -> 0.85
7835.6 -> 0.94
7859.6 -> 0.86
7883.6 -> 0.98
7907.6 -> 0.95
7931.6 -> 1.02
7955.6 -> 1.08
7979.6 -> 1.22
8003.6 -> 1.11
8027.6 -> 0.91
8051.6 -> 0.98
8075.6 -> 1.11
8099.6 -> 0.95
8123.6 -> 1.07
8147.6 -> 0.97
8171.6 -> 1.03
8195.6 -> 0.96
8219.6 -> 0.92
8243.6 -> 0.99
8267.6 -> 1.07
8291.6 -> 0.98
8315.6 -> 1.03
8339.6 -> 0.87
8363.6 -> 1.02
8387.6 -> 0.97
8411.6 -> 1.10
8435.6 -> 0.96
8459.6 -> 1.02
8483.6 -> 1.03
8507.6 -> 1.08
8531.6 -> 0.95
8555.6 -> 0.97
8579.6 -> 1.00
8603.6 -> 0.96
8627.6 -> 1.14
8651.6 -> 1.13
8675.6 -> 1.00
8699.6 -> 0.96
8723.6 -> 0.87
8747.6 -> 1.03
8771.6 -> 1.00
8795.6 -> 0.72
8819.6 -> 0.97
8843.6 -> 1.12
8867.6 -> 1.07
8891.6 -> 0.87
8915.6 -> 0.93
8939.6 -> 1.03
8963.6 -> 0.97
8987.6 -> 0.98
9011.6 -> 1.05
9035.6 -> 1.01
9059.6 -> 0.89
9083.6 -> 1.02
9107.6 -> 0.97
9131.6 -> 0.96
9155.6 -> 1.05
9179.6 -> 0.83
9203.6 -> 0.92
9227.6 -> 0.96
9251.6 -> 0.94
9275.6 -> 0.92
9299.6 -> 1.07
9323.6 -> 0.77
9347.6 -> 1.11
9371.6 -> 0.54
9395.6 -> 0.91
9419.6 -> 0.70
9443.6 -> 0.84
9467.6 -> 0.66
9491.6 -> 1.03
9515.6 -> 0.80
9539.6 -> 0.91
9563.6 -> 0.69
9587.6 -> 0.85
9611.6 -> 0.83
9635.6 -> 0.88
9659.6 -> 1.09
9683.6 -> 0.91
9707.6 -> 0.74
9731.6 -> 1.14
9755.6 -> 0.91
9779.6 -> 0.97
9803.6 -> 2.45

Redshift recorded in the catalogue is 0.49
